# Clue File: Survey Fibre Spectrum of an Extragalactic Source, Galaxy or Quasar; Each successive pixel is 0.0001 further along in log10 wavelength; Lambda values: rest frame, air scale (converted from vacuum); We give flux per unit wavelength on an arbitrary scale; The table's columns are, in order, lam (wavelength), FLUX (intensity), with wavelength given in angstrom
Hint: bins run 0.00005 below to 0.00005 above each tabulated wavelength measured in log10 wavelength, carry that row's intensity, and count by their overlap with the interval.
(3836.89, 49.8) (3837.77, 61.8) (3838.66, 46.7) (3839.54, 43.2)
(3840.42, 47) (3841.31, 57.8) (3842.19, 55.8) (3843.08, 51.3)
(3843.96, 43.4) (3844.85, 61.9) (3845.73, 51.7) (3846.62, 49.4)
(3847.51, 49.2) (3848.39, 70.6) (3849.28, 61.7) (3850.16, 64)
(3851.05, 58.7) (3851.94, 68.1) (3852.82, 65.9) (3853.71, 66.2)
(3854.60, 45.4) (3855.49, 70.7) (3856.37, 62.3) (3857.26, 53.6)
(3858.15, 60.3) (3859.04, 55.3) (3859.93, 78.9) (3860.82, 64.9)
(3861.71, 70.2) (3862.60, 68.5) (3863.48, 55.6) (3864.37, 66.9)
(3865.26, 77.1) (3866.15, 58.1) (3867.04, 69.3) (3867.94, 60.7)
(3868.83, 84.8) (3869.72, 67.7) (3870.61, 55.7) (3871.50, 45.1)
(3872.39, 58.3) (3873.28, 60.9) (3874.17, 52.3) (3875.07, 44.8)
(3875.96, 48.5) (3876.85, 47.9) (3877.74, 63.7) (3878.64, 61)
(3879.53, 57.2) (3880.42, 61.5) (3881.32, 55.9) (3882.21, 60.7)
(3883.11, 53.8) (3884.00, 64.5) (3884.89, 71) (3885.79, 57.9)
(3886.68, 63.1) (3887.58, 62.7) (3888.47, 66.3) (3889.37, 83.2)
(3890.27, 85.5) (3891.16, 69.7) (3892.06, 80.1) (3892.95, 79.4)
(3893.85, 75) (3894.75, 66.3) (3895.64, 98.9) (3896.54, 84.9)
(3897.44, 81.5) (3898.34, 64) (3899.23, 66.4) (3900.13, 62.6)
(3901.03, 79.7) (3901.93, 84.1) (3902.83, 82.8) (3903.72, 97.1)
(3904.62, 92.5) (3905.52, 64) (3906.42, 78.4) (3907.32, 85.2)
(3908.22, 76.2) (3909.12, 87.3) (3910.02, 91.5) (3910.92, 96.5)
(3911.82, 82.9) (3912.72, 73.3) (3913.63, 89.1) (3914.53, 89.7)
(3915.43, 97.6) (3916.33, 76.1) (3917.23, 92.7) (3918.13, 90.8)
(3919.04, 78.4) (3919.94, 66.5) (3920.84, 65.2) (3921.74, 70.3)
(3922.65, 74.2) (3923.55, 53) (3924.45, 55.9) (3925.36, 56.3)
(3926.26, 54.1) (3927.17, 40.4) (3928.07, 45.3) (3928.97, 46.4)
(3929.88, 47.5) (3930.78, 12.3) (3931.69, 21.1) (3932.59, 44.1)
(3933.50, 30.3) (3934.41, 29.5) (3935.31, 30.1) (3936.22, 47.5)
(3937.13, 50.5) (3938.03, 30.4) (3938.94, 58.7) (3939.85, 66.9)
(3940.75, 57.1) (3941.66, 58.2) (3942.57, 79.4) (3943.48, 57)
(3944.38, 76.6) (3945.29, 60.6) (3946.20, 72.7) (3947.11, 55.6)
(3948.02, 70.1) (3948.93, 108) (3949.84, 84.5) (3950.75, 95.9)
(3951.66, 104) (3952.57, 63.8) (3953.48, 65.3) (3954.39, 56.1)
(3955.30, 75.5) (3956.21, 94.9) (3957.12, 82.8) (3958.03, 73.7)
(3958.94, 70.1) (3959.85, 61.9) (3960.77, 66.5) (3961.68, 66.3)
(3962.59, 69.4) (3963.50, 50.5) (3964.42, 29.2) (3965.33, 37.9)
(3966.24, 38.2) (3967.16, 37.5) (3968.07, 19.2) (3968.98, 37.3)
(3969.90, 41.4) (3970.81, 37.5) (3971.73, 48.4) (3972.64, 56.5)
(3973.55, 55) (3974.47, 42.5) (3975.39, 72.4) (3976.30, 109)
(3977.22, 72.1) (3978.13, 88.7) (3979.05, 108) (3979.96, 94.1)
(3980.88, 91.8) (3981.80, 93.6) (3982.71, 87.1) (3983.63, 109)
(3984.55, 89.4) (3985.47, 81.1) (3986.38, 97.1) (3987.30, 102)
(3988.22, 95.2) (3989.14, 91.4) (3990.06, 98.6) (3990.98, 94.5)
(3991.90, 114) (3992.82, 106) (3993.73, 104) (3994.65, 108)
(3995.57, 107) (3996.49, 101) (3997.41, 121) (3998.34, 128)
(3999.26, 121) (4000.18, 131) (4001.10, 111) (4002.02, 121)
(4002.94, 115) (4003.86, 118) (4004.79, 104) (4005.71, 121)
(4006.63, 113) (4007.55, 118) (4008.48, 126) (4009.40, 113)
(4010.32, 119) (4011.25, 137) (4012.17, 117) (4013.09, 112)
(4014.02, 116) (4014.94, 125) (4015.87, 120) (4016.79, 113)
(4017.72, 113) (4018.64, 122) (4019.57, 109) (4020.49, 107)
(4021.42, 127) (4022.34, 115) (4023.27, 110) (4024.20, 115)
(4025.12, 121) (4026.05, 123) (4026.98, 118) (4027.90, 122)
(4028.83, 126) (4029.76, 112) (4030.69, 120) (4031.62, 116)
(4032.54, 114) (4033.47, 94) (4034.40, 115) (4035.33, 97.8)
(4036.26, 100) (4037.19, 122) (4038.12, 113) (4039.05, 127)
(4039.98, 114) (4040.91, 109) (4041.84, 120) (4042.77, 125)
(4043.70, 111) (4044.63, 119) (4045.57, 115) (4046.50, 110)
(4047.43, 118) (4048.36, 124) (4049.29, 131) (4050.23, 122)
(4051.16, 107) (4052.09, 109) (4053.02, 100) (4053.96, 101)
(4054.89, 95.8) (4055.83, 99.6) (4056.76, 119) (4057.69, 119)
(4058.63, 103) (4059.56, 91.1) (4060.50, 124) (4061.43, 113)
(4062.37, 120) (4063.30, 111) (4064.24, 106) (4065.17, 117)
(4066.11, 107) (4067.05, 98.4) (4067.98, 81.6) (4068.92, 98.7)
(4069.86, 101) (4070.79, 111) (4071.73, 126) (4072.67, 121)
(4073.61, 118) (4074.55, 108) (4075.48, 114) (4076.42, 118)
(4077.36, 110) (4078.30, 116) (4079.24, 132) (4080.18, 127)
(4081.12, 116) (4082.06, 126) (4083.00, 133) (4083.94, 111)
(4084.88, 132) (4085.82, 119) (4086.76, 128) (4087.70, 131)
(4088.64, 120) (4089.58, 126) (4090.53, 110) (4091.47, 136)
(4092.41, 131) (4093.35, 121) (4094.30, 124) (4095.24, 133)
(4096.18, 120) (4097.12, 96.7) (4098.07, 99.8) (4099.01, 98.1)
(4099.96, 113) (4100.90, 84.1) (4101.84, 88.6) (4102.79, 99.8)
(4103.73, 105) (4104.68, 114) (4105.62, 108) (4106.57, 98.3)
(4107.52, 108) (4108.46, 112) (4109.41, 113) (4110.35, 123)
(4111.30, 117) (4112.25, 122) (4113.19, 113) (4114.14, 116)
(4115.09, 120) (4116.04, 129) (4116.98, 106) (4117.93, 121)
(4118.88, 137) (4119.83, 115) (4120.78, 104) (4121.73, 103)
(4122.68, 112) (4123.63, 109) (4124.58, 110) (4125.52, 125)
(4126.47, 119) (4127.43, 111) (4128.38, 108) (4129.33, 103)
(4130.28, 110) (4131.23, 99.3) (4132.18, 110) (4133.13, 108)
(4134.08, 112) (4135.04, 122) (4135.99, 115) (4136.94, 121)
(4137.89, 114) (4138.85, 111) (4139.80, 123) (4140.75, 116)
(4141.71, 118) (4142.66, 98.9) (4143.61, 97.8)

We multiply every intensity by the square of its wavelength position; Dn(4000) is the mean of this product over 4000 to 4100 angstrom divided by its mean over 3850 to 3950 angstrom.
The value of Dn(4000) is 1.9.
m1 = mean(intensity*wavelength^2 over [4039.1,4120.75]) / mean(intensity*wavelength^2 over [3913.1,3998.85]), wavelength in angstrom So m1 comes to 1.72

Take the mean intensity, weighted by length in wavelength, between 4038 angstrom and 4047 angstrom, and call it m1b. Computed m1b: 116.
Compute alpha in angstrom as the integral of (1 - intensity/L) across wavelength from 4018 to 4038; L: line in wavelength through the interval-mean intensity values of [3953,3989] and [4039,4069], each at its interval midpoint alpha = -3.4 angstrom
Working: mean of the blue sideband 69.6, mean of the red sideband 111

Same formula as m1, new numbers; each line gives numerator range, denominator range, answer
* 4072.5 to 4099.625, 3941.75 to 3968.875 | 1.94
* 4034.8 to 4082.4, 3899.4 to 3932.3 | 1.71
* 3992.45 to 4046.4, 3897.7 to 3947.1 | 1.86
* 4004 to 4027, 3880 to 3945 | 1.85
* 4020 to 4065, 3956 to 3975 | 2.24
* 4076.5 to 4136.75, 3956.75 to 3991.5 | 1.73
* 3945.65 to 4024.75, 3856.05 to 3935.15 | 1.44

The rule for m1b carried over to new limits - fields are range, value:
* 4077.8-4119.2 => 117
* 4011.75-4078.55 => 113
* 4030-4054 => 114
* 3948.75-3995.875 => 76.4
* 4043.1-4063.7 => 112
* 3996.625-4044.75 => 117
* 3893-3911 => 80.4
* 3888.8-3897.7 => 80.2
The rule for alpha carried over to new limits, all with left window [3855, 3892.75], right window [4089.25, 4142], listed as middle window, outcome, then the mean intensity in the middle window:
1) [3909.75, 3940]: 5.4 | 60.1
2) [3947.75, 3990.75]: 5.3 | 72.9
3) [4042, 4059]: -2.2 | 113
